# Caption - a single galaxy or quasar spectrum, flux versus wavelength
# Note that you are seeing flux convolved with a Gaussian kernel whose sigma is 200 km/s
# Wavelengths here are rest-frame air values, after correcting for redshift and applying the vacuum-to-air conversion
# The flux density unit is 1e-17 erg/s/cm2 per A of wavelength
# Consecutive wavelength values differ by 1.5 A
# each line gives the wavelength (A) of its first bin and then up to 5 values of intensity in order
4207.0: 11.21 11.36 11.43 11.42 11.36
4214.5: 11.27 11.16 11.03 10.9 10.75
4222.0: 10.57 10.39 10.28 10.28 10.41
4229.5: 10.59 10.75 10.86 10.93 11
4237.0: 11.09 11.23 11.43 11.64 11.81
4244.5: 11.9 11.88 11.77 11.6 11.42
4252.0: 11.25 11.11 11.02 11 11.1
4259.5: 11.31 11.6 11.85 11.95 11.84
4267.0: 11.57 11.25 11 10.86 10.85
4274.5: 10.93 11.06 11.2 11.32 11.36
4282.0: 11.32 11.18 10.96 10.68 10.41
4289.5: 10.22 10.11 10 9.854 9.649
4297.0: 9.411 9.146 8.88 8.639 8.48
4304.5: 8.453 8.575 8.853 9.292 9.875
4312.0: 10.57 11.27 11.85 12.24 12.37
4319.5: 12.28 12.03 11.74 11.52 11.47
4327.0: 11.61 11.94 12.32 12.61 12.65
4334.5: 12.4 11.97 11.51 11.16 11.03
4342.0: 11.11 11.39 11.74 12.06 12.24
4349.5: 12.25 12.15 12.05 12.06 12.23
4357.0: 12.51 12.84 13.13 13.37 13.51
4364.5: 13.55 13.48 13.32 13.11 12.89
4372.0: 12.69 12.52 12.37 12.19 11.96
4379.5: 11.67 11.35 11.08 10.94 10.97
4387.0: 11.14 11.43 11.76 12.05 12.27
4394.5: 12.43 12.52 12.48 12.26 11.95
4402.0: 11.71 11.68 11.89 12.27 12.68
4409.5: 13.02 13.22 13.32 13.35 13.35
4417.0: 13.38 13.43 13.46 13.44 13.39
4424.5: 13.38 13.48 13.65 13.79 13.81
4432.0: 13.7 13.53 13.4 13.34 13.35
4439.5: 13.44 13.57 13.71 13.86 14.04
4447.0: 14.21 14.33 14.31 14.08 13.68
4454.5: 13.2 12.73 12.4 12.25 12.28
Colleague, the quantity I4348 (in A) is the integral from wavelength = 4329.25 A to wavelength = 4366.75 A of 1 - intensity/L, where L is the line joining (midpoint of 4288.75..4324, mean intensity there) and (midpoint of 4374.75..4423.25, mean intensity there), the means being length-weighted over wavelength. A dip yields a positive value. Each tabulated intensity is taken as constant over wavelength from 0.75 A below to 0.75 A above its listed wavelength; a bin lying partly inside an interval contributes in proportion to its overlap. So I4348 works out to -3.9 A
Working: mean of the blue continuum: 10.2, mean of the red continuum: 12.3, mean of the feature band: 12.3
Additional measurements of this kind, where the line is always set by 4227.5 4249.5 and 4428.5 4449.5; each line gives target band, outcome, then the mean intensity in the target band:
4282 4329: 6.42 A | 10.4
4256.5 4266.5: -0.01 A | 11.6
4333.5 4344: 0.80 A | 11.5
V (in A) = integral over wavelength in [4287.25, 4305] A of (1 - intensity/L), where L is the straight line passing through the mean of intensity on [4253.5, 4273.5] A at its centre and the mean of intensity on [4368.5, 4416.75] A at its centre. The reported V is 3.2 A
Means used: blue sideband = 11.3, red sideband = 12.2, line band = 9.45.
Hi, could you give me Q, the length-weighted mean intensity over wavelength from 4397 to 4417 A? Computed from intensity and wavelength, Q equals 12.6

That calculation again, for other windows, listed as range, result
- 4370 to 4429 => 12.5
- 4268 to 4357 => 11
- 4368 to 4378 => 12.6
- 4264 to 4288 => 11.2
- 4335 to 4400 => 12.2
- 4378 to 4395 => 11.6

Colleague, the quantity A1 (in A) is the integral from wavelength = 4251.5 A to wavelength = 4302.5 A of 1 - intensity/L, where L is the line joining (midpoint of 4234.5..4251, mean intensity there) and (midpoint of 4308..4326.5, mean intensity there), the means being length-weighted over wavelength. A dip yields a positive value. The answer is 3.1 A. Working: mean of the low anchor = 11.5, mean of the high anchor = 11.3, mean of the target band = 10.7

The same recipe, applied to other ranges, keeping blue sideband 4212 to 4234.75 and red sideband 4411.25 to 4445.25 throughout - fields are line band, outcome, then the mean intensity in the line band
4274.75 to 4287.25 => 0.5 A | 11.1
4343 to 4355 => 0.4 A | 12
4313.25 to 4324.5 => 0.1 A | 11.9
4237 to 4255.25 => -0.7 A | 11.5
